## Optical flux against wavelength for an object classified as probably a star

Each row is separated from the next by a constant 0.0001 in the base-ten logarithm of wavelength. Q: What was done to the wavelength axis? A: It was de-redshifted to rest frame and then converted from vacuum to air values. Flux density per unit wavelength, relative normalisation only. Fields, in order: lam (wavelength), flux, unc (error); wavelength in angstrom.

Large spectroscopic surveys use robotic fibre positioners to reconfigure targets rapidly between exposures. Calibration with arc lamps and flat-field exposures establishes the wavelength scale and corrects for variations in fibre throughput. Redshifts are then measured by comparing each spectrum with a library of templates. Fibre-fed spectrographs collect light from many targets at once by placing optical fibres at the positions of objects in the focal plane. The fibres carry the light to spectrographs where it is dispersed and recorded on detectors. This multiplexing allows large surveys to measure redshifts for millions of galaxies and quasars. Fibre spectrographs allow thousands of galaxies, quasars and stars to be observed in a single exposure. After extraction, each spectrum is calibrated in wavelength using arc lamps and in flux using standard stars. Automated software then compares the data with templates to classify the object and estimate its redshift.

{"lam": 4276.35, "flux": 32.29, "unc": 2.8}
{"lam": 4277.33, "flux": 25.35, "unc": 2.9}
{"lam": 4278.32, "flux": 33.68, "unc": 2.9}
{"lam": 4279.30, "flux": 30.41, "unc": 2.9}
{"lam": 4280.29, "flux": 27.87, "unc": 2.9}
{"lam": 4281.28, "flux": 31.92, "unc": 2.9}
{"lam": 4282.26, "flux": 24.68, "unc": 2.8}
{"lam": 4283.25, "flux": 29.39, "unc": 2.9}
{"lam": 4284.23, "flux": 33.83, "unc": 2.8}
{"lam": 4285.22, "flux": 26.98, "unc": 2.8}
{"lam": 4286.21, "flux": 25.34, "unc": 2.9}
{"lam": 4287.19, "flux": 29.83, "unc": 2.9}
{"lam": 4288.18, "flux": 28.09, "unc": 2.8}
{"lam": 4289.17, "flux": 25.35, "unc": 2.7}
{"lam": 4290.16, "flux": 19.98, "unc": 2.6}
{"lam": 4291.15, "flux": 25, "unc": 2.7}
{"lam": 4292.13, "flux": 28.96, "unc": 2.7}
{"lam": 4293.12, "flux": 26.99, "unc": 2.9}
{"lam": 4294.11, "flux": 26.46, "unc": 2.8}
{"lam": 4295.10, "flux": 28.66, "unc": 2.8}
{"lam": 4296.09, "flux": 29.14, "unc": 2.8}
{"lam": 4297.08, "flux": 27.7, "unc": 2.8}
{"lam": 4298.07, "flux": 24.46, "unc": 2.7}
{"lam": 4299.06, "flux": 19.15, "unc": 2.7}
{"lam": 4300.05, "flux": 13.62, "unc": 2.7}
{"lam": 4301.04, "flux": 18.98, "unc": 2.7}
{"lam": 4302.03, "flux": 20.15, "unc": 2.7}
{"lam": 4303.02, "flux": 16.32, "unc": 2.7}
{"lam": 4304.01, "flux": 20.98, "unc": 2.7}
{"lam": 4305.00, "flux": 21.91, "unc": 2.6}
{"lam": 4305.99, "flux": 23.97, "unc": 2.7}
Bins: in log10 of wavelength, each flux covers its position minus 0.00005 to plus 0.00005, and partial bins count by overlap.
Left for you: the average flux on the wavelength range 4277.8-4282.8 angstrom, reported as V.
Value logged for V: 29.6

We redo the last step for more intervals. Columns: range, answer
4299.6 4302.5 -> 17.6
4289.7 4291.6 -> 22.5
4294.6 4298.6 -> 27.4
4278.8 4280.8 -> 29.1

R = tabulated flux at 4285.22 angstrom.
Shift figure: 26.98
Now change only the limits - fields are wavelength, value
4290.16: 19.98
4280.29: 27.87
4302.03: 20.15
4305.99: 23.97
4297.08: 27.7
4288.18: 28.09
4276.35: 32.29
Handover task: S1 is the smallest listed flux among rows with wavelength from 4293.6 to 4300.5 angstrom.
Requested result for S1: 13.62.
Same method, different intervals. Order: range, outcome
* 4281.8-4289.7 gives 24.68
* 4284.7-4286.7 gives 25.34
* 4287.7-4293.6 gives 19.98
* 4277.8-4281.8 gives 27.87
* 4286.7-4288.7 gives 28.09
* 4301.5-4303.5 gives 16.32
